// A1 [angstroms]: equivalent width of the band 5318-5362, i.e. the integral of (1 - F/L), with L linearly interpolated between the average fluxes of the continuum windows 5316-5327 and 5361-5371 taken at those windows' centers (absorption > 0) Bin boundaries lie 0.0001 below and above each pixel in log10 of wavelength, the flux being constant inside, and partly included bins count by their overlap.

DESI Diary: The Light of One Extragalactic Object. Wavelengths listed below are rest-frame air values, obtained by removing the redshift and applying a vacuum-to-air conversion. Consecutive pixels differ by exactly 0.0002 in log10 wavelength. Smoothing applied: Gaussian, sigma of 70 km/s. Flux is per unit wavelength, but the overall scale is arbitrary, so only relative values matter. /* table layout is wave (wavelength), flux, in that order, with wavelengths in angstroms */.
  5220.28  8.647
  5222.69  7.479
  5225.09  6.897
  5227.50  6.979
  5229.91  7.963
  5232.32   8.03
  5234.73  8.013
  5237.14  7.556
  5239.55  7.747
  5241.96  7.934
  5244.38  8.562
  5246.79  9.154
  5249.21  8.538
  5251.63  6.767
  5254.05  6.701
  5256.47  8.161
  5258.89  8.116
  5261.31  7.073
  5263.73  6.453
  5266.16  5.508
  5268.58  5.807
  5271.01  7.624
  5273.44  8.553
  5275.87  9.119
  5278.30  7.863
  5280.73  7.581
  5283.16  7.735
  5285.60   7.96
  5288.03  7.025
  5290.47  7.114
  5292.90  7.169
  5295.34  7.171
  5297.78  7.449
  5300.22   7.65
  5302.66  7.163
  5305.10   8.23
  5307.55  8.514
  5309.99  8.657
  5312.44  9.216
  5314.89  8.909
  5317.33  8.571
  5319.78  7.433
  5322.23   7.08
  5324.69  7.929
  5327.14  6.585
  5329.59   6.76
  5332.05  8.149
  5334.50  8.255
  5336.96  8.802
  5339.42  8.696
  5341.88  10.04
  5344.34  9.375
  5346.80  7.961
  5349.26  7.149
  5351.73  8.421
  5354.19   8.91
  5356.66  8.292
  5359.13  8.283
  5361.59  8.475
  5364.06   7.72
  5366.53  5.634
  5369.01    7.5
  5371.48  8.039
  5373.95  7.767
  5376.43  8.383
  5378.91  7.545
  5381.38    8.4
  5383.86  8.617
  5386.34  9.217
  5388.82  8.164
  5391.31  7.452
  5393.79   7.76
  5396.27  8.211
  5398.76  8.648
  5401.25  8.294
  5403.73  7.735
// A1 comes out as -3.76 angstroms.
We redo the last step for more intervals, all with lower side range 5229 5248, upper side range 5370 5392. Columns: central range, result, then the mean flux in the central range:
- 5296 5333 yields 1.3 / 7.87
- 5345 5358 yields 0.0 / 8.2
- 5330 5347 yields -1.1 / 8.71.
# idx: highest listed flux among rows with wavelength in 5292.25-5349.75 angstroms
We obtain 10.04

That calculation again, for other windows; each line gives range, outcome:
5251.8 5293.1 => 9.119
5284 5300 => 7.96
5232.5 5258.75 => 9.154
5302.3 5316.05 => 9.216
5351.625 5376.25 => 8.91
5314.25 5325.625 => 8.909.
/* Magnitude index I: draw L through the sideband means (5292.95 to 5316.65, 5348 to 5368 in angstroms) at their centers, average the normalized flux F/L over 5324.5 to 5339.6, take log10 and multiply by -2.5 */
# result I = 0.02 mag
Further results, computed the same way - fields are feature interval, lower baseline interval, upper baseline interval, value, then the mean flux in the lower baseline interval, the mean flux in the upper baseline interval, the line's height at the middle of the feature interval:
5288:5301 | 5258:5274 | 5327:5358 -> 0.027 mag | 6.93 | 8.32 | 7.45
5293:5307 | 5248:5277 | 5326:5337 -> -0.008 mag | 7.36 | 7.6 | 7.49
